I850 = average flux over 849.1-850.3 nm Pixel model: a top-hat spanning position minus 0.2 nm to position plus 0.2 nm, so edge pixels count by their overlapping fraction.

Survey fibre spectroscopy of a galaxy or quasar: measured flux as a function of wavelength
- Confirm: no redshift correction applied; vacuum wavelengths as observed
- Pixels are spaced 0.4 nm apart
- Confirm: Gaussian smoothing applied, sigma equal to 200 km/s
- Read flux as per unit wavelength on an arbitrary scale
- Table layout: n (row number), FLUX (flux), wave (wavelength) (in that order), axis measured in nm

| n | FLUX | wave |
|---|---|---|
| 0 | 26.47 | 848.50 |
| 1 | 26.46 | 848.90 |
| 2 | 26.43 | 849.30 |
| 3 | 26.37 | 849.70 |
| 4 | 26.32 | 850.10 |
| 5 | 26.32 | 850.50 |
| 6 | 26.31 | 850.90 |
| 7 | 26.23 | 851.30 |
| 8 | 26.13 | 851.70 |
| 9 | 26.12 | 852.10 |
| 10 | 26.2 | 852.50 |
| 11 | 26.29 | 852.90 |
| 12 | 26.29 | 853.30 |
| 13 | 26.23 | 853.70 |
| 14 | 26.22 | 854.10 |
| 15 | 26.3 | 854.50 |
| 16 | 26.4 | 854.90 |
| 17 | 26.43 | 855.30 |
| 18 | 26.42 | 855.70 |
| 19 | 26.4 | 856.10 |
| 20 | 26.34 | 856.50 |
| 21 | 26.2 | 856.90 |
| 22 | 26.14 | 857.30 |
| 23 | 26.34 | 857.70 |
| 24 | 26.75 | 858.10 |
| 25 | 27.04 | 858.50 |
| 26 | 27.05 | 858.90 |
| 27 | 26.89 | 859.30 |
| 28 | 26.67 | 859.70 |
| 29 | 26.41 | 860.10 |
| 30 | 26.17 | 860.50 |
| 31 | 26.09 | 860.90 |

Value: 26.4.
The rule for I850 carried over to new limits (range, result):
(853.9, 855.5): 26.3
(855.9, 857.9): 26.3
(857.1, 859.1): 26.7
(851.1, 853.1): 26.2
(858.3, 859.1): 27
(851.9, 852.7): 26.2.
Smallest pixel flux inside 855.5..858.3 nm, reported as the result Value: 26.14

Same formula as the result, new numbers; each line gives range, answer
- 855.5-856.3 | 26.4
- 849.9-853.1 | 26.12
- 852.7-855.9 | 26.22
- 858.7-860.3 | 26.41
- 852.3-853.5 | 26.2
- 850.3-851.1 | 26.31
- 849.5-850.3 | 26.32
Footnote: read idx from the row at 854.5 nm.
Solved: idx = 26.3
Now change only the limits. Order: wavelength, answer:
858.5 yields 27.04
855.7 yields 26.42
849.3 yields 26.43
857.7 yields 26.34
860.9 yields 26.09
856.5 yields 26.34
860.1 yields 26.41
